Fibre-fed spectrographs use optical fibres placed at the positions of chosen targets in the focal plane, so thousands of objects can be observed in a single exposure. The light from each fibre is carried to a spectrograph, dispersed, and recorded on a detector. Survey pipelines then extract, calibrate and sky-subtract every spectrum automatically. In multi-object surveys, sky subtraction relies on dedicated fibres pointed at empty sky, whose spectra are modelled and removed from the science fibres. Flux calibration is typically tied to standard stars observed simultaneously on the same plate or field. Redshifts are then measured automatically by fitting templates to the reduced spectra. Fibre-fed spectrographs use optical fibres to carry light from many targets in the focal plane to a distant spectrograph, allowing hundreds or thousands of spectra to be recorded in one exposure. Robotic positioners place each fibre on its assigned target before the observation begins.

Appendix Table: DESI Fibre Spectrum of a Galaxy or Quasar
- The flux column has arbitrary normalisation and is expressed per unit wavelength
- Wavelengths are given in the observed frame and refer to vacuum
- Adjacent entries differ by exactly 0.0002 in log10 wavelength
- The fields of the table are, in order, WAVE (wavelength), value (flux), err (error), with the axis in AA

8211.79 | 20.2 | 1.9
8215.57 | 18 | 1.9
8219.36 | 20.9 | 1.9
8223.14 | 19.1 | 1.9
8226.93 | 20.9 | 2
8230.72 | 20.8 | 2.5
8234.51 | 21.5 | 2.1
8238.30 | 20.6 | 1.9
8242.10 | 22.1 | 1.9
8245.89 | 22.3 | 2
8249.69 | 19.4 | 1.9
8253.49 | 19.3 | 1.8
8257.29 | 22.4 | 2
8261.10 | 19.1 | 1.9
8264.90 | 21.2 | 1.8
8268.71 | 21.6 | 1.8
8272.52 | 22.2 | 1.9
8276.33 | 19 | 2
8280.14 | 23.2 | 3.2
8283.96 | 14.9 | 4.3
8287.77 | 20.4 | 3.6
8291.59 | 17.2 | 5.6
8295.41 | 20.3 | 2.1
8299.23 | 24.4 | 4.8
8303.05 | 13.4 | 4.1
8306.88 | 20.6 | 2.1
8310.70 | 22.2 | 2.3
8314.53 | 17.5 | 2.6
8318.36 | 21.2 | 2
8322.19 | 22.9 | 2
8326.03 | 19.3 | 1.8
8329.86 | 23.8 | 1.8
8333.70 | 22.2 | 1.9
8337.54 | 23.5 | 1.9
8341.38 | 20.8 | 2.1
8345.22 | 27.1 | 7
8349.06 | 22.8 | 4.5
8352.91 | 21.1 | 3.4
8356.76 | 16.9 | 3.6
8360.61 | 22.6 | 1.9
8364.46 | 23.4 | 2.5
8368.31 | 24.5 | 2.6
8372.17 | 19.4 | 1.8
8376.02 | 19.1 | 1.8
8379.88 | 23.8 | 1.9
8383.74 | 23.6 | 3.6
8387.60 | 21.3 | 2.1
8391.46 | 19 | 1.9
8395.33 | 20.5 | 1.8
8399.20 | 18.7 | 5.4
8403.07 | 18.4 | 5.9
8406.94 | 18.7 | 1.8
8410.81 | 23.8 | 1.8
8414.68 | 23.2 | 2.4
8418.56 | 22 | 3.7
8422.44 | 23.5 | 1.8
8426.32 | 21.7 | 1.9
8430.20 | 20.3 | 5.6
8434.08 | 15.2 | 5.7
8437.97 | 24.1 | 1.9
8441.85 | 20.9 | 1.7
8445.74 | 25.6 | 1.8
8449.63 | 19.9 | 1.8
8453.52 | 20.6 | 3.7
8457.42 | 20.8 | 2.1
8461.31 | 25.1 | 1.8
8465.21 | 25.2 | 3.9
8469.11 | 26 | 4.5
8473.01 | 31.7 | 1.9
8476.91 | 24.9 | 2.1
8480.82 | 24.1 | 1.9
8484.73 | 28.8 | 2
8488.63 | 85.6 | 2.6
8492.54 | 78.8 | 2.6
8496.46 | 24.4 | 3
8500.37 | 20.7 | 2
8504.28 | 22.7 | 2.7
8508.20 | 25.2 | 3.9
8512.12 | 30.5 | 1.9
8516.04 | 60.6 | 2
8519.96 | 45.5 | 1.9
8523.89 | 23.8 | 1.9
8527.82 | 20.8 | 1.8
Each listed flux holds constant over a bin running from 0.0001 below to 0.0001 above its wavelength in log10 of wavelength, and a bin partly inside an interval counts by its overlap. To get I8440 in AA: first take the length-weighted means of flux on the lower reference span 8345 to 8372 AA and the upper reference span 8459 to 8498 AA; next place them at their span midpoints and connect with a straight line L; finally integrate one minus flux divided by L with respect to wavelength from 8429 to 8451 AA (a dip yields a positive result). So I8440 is 7.8 AA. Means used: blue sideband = 22.1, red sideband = 37.5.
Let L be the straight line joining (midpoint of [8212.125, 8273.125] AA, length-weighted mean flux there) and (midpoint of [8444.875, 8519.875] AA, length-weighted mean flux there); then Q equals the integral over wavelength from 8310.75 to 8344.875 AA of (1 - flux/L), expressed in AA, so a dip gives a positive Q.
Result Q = 4.63 AA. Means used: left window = 20.7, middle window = 21.7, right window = 33.1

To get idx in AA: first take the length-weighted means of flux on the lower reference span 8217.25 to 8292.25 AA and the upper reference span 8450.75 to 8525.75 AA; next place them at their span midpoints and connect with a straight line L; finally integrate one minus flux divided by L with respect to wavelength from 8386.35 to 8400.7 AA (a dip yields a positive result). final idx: 4.3 AA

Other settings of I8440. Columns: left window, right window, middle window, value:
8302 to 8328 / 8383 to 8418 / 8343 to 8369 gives -2.9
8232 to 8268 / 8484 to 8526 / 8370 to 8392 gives 7.0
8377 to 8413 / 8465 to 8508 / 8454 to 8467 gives 3.4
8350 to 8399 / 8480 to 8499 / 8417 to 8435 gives 6.8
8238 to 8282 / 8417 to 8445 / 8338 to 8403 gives -0.9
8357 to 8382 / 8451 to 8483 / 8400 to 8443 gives 4.3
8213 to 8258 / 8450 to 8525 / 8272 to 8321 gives 8.3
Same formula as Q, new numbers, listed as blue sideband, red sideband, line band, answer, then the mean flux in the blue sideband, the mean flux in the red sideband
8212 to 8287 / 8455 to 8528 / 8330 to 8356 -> 3.1 AA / 20.4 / 34.2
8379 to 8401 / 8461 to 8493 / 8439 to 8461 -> 7.2 AA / 21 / 37.8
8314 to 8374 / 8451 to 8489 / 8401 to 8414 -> 2.5 AA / 21.9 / 28.9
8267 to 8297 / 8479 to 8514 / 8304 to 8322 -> 1.8 AA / 19.8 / 37.9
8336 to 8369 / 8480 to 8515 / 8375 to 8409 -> 8.1 AA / 22.4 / 38.9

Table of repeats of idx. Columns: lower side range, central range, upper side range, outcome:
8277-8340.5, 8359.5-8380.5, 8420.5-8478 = -0.46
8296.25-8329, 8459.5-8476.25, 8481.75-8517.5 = 4.80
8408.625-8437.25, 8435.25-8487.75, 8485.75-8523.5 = 9.97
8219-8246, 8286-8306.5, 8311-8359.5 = 2.04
